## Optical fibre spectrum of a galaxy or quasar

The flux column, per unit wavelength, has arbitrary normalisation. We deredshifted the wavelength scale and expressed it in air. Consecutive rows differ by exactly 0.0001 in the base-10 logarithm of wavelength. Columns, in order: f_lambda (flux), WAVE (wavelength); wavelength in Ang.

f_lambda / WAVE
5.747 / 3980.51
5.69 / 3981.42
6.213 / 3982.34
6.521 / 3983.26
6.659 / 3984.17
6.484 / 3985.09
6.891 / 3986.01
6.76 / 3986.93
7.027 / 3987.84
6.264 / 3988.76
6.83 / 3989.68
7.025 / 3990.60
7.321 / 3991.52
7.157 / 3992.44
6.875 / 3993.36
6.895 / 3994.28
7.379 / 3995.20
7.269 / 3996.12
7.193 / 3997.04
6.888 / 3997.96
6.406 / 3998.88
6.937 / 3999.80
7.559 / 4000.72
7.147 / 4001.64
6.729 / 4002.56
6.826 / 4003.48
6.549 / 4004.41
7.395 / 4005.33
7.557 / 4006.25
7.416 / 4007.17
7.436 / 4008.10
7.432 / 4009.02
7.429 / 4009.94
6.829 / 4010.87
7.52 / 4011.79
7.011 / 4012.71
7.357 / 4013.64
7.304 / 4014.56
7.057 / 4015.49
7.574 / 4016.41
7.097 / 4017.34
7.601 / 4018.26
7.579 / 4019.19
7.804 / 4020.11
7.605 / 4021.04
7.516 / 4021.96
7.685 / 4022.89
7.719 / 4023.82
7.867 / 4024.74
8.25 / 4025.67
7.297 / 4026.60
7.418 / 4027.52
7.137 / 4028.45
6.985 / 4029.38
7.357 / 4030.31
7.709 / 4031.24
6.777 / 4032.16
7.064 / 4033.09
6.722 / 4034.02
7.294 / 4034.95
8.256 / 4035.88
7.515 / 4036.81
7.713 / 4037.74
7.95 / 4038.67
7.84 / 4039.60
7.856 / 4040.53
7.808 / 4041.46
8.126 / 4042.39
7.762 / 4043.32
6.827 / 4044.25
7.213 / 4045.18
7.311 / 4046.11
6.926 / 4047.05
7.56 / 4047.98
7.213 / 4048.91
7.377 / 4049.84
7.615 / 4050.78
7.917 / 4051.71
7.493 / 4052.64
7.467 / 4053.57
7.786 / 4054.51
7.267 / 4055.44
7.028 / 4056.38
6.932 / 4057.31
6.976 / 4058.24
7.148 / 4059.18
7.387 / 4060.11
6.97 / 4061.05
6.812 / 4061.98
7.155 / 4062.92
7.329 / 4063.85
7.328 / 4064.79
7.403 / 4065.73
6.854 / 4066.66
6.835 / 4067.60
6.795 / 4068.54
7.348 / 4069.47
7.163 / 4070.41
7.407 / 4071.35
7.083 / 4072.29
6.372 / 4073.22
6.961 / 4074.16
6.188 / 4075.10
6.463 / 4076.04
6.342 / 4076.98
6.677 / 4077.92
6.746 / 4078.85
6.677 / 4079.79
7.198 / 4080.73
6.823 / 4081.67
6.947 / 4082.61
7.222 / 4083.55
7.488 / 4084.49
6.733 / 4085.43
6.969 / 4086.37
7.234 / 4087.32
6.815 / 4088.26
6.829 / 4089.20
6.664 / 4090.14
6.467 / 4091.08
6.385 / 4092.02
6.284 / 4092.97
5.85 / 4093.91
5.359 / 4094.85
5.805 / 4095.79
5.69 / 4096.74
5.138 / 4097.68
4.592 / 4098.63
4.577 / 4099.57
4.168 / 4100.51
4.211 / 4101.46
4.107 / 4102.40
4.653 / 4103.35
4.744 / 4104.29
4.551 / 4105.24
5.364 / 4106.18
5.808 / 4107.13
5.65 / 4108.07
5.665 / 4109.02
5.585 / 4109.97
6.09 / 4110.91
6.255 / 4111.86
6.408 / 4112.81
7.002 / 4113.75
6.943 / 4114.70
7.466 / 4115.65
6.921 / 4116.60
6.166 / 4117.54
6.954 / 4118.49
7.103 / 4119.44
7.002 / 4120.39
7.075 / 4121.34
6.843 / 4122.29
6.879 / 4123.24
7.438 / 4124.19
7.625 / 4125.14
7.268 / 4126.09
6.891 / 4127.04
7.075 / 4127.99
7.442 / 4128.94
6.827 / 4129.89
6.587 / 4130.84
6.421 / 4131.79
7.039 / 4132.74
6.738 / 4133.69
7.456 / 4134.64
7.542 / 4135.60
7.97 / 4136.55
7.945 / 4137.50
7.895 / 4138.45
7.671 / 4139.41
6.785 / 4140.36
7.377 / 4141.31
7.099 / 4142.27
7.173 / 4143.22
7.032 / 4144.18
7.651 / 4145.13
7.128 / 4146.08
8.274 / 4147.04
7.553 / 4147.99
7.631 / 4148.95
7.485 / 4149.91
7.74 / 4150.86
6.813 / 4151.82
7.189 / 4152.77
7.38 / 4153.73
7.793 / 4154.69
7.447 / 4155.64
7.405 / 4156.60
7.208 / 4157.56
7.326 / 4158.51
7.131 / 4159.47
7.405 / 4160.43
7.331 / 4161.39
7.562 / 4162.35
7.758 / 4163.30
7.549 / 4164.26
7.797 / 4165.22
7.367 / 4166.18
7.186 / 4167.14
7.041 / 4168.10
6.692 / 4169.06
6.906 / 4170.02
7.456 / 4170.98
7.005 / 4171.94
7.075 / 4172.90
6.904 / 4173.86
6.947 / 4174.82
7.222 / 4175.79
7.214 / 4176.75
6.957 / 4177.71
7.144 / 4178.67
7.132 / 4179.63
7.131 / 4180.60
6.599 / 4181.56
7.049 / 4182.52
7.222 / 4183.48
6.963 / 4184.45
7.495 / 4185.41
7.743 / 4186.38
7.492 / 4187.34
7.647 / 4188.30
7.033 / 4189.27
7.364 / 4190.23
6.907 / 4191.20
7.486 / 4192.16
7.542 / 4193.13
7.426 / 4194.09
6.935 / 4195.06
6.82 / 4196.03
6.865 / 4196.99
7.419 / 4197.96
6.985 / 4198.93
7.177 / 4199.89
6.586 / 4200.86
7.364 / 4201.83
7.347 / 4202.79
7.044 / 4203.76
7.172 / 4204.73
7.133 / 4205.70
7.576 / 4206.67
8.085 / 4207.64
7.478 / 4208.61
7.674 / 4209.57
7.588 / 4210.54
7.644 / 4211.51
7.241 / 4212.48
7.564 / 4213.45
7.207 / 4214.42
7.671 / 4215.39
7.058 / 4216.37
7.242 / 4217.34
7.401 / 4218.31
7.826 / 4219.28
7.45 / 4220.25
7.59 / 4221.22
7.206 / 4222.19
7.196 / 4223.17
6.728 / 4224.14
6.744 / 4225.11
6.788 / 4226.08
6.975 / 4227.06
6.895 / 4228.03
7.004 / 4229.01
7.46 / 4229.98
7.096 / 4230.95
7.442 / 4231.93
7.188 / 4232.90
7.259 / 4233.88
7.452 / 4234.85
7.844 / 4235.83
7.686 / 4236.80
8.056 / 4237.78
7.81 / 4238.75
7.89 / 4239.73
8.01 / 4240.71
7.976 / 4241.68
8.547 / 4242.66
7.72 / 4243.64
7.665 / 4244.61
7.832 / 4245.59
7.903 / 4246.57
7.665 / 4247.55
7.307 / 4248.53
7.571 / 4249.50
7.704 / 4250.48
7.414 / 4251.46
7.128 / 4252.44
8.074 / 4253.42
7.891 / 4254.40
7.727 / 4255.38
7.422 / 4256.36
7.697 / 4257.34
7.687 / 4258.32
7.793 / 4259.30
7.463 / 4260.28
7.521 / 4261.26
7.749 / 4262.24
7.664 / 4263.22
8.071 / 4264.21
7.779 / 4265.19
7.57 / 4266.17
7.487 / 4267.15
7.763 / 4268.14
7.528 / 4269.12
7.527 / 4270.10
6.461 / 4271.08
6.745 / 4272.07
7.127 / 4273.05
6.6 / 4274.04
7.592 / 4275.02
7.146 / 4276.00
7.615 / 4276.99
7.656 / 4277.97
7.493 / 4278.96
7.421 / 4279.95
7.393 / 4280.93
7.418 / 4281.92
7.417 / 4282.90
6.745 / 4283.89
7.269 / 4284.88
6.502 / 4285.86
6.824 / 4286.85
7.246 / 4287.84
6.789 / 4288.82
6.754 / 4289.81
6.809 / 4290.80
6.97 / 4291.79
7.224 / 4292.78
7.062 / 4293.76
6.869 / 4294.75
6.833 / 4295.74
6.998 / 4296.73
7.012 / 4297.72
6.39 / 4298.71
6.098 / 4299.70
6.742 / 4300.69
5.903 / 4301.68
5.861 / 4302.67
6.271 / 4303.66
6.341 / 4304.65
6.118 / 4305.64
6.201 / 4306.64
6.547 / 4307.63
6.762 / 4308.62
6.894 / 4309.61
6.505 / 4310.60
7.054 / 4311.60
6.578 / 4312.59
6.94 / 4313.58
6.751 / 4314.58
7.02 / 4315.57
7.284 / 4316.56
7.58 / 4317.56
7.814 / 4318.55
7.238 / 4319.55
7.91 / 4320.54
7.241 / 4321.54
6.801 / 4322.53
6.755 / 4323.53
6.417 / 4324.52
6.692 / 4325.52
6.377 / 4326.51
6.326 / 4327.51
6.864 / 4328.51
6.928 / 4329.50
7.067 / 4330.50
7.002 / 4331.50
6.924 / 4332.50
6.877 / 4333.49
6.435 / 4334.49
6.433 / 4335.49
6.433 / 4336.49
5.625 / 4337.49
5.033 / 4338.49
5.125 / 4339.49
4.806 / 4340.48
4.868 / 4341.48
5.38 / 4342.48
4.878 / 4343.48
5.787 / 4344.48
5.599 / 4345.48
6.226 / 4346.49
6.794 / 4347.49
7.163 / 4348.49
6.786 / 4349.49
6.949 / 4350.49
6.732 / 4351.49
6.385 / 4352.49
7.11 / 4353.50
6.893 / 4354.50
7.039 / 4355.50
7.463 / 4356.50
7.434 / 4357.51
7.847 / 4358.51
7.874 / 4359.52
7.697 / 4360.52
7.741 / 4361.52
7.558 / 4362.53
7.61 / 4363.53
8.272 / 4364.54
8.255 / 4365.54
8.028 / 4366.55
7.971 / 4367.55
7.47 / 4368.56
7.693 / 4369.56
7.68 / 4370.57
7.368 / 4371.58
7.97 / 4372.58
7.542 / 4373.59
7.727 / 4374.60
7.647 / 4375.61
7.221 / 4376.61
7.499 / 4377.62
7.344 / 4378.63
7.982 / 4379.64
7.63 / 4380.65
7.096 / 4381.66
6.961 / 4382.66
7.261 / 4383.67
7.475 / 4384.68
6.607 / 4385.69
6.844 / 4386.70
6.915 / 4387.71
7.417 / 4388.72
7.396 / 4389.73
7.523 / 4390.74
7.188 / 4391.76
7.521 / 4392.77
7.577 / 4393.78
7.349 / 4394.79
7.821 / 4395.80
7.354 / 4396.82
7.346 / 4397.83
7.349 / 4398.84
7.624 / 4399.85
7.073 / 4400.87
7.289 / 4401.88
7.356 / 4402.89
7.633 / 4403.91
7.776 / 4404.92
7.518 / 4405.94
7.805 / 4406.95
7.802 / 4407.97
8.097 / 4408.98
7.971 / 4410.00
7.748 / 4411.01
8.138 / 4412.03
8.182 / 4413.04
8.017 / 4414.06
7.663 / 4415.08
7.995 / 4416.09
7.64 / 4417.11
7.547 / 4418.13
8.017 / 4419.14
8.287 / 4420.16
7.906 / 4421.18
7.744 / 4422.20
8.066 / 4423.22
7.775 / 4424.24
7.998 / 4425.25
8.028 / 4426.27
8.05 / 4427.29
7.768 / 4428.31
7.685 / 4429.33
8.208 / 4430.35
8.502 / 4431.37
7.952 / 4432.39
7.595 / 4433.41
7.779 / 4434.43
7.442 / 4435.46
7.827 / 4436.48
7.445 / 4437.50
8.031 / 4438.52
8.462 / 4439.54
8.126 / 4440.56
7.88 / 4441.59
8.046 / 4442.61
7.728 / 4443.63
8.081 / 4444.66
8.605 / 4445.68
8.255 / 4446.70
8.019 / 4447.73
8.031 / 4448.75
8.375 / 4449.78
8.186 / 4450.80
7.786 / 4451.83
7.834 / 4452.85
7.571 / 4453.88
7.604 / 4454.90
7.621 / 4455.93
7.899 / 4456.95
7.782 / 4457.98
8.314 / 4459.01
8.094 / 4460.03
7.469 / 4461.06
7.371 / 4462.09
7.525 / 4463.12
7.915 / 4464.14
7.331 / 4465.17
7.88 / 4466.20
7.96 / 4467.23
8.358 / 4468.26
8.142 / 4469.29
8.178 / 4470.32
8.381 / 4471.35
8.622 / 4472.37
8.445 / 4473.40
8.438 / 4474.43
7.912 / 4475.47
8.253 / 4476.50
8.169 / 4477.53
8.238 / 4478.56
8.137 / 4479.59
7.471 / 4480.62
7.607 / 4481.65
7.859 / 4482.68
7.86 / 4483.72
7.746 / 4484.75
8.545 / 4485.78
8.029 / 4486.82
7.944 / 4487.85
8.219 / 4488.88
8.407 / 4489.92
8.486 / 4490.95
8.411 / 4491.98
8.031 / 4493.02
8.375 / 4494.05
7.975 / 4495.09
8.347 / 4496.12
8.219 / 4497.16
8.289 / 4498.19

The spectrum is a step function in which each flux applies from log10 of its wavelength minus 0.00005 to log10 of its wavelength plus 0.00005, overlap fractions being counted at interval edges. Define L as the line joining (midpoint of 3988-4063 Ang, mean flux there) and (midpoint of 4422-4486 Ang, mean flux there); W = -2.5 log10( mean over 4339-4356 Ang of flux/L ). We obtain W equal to 0.26 mag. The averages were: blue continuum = 7.31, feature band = 6.15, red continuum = 7.97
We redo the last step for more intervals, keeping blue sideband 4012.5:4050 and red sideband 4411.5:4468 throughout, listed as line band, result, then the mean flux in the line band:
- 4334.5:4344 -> 0.39 mag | 5.45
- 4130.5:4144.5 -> 0.05 mag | 7.26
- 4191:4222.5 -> 0.05 mag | 7.33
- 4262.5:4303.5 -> 0.10 mag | 7.08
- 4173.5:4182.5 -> 0.09 mag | 7.03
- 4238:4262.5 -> 0.00 mag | 7.73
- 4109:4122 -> 0.14 mag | 6.65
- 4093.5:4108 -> 0.45 mag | 4.99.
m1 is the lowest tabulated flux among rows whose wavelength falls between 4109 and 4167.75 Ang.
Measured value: 5.585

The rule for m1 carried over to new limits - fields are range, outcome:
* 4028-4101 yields 4.168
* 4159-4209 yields 6.586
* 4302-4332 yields 5.861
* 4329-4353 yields 4.806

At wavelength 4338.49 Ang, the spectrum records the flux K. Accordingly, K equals 5.033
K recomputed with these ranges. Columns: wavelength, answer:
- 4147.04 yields 8.274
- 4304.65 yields 6.341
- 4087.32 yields 7.234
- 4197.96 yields 7.419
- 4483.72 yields 7.86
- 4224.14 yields 6.728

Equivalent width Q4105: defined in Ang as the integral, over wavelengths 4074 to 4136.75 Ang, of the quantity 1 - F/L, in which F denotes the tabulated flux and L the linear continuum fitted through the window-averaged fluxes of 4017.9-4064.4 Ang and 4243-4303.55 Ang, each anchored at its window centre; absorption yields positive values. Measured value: 8.4 Ang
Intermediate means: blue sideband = 7.44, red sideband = 7.26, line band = 6.39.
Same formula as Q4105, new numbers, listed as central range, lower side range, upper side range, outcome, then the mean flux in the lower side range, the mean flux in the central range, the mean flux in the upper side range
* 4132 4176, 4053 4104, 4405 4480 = -3.3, 6.53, 7.34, 7.96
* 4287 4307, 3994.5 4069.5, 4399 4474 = 2.8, 7.33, 6.63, 7.9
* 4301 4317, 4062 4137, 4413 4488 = 1.8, 6.51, 6.57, 7.96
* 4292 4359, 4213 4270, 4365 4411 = 8.2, 7.54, 6.6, 7.51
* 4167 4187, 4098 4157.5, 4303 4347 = -1.4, 6.71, 7.1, 6.47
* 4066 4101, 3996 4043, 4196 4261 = 4.4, 7.38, 6.47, 7.46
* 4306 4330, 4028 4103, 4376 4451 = 1.9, 6.86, 6.89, 7.72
